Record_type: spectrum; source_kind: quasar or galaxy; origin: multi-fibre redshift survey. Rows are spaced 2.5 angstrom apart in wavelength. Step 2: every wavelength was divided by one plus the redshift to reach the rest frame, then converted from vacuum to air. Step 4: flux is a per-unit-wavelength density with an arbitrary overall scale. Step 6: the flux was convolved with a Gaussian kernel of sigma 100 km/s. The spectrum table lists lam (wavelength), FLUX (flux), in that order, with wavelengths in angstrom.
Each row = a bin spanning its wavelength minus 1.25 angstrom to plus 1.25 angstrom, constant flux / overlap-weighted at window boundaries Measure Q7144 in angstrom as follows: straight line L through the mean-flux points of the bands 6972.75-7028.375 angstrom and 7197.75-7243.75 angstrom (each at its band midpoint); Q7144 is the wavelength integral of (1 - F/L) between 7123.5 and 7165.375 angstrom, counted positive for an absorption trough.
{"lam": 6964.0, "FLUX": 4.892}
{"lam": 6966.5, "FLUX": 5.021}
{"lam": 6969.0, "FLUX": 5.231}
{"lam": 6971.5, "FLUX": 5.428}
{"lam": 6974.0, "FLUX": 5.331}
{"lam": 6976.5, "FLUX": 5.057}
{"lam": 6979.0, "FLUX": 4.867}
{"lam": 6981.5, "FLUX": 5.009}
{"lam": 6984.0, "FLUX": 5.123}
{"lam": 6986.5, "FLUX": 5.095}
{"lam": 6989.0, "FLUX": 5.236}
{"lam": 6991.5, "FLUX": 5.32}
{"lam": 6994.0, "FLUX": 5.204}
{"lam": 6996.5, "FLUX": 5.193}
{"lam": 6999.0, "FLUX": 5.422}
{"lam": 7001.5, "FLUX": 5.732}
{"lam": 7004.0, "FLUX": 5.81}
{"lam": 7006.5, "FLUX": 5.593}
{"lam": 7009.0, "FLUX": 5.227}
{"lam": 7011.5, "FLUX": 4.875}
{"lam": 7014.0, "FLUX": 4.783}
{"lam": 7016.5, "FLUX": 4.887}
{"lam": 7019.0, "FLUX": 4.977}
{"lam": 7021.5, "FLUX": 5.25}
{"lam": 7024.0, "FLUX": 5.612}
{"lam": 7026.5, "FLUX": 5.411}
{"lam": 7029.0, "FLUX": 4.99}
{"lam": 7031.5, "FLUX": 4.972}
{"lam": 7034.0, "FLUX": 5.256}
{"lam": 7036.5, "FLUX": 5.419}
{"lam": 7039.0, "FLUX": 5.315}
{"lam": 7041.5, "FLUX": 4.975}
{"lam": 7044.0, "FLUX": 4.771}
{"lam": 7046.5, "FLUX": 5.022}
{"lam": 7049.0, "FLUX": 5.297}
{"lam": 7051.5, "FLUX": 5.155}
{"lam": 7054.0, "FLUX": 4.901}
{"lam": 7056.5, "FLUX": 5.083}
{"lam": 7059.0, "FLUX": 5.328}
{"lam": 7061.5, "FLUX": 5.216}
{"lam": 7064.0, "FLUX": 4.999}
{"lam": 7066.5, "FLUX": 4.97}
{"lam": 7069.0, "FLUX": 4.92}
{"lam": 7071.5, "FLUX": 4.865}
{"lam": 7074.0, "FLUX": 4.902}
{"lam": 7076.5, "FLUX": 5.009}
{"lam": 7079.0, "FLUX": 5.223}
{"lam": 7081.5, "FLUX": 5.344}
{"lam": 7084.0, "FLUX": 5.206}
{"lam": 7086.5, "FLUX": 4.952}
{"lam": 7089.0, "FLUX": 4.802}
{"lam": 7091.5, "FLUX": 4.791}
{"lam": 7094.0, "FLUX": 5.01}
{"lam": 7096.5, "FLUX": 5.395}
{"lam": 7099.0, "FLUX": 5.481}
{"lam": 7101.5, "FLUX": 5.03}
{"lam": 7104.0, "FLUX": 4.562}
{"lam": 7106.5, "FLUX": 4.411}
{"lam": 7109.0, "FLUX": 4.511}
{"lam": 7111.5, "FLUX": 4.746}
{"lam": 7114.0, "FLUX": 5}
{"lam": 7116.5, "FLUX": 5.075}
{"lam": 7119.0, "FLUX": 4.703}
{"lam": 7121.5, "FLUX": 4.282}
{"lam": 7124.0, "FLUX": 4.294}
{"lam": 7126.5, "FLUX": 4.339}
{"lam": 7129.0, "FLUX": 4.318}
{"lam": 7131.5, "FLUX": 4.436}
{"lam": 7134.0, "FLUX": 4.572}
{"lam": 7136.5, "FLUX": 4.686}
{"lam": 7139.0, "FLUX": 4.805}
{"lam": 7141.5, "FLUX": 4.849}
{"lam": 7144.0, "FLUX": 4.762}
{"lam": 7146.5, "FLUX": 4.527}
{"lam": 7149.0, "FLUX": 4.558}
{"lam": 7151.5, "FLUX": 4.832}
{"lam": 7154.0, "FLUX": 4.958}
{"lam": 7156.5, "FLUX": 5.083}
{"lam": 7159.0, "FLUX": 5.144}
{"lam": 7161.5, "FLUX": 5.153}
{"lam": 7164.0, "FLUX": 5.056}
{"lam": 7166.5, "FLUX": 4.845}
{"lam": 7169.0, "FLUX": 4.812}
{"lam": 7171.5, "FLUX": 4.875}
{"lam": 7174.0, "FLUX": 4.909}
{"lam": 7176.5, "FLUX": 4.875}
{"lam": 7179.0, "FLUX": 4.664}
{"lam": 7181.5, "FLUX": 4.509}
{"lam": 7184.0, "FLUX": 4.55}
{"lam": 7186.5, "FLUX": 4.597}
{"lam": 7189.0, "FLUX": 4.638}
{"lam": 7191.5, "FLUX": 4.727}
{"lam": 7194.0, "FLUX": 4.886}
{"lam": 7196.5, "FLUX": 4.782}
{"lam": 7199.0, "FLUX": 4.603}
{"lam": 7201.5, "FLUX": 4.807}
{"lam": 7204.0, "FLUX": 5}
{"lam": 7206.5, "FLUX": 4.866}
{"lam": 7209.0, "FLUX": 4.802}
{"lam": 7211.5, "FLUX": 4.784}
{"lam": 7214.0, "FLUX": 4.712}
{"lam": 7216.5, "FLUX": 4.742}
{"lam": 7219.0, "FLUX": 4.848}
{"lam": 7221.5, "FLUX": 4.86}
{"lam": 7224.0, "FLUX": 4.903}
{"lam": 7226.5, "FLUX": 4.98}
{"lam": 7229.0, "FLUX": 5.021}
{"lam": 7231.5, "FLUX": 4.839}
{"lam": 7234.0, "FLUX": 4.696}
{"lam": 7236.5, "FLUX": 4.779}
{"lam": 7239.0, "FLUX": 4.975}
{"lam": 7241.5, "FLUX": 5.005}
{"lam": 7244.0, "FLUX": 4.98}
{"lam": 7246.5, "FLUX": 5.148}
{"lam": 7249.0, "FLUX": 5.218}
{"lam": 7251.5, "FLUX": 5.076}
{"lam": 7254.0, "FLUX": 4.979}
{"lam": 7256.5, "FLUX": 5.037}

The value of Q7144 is 2.04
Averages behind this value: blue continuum 5.23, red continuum 4.85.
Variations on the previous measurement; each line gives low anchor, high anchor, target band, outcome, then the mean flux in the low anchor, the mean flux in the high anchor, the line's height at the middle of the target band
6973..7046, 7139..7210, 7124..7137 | 1.2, 5.19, 4.81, 4.91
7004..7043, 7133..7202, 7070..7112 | 0.4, 5.19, 4.79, 5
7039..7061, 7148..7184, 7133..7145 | 0.4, 5.09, 4.87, 4.92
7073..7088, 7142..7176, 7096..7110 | 0.5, 5.1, 4.88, 5.04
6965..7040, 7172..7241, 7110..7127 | 1.1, 5.22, 4.79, 4.98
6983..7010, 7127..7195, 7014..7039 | 0.3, 5.36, 4.76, 5.25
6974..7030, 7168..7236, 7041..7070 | 0.3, 5.22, 4.79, 5.1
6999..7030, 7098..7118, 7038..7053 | 0.1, 5.27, 4.84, 5.13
